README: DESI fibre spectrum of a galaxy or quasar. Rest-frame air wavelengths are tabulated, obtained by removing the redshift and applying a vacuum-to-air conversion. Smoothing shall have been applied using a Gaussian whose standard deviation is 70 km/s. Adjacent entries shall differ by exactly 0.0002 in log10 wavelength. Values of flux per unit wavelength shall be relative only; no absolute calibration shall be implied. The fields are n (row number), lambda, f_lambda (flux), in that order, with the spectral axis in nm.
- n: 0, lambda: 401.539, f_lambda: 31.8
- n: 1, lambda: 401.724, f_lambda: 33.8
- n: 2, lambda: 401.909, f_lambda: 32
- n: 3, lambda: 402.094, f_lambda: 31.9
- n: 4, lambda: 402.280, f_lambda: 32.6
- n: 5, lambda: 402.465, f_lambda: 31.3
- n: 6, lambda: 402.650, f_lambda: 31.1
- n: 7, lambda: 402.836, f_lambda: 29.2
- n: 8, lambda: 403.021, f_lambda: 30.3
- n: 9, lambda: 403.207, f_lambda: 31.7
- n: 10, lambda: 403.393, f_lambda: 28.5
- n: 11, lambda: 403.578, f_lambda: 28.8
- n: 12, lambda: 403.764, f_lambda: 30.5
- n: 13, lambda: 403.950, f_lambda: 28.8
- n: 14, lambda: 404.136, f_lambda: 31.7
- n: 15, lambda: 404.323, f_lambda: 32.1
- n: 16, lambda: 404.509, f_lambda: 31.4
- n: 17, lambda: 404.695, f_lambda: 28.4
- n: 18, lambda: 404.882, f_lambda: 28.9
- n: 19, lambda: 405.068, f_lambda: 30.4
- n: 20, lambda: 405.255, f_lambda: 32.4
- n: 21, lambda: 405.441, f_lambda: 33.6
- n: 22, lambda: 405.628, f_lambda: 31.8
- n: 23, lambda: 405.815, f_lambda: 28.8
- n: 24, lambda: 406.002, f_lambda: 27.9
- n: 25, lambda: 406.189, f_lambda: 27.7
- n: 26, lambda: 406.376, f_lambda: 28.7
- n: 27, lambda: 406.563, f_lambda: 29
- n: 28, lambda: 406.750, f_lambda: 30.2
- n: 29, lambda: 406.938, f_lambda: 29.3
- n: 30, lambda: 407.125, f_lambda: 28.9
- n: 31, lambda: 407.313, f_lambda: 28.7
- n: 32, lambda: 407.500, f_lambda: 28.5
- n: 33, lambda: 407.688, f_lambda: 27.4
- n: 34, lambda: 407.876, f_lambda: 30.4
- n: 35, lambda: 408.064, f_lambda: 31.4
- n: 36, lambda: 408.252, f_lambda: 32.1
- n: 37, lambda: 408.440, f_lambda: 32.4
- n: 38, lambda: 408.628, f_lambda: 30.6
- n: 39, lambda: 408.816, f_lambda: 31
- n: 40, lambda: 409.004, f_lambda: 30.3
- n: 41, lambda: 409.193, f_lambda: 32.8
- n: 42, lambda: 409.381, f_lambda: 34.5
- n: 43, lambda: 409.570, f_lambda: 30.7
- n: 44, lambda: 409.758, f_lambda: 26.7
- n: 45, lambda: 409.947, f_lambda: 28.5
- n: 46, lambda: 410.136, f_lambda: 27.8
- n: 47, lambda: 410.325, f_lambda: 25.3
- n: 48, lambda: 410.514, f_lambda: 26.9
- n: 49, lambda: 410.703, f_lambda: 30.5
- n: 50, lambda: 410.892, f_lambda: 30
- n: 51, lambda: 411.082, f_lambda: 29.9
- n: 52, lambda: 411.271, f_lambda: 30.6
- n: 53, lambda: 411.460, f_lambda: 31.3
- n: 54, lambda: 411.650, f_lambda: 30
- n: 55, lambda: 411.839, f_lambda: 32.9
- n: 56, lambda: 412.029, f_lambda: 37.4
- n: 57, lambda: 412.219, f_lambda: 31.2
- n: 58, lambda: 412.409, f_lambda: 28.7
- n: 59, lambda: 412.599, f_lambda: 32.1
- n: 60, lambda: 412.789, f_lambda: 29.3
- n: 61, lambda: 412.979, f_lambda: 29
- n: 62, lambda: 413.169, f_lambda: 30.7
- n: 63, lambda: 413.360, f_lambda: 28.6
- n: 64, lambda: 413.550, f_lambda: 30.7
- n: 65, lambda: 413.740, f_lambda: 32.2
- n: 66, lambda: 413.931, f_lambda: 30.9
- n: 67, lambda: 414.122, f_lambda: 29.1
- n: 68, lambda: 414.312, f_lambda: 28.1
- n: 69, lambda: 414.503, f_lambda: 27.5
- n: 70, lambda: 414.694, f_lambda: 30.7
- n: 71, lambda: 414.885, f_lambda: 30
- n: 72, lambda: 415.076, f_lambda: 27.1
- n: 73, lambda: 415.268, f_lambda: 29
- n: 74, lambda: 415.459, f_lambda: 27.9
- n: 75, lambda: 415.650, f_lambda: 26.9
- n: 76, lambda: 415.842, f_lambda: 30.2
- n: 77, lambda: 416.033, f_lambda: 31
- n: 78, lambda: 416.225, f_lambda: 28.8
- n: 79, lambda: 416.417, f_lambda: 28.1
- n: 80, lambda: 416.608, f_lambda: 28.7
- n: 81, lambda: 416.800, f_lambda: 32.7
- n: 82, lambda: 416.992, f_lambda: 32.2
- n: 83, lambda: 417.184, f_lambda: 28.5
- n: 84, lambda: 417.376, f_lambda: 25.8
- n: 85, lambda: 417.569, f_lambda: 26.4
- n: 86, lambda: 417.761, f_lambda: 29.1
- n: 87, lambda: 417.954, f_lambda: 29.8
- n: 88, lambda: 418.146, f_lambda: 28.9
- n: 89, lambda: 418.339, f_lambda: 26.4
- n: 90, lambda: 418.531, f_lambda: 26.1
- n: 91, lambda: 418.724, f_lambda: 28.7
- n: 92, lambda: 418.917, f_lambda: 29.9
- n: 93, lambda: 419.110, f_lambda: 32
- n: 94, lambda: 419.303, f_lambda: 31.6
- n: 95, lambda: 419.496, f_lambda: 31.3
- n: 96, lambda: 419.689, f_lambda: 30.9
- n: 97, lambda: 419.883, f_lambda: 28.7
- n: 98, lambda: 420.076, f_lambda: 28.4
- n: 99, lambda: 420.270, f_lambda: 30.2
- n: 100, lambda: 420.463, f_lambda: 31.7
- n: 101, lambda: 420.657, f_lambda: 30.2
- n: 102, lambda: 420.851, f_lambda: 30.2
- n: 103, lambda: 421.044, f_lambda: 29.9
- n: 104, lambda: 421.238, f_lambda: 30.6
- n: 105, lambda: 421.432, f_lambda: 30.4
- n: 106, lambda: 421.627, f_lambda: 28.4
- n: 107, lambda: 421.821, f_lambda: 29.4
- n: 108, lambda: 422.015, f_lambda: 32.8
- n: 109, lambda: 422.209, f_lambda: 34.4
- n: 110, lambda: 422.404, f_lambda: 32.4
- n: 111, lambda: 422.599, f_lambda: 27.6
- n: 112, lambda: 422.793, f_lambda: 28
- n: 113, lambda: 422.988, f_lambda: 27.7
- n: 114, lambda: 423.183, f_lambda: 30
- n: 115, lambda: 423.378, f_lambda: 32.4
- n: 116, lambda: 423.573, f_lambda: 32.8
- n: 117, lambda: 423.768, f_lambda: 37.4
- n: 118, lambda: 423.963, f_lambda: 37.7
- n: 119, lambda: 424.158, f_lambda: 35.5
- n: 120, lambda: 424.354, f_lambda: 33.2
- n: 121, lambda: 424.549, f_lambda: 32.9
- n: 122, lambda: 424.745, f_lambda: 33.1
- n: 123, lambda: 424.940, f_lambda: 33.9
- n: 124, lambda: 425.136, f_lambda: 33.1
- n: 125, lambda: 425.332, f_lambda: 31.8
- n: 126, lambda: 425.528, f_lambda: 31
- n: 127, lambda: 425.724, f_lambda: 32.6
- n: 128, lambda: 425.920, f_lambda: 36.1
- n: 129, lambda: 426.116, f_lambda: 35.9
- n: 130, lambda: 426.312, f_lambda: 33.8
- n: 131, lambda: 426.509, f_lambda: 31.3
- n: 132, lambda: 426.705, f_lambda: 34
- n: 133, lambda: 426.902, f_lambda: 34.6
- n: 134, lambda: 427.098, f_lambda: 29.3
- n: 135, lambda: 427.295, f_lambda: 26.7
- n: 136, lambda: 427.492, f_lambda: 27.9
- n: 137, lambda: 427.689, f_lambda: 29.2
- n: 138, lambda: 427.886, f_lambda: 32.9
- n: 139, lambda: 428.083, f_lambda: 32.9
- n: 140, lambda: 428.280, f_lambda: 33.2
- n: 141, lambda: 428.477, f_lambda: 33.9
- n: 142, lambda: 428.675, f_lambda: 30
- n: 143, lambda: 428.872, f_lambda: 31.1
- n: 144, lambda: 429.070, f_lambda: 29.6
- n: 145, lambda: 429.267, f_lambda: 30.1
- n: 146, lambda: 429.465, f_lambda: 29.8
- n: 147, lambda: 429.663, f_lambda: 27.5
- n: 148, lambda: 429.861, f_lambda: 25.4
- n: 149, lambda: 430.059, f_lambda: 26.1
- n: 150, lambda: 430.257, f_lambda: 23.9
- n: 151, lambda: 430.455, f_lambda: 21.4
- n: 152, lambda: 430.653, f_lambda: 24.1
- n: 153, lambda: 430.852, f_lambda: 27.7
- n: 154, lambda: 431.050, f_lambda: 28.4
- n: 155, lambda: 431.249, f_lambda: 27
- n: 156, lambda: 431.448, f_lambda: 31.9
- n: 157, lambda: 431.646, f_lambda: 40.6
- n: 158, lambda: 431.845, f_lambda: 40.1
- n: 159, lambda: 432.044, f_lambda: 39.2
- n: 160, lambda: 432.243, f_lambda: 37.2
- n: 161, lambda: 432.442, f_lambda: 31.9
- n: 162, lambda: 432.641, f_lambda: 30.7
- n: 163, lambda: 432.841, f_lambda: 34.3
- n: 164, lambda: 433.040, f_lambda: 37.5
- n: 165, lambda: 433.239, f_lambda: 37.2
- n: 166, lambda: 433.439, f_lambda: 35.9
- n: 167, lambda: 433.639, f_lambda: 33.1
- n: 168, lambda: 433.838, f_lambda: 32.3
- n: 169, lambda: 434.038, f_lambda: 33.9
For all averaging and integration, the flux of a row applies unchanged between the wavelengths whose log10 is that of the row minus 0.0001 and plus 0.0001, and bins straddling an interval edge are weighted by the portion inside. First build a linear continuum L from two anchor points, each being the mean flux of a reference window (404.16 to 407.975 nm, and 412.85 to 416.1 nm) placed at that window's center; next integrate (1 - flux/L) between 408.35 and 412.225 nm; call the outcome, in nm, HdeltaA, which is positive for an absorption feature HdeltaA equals -0.126 nm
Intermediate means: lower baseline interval 29.8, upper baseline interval 29.4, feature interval 30.5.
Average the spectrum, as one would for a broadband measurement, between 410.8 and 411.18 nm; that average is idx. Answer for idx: 29.9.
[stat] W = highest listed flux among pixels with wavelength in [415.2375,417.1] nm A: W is 32.7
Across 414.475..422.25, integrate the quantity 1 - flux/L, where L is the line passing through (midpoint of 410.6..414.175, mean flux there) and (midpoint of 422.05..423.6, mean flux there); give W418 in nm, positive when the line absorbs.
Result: 0.30 nm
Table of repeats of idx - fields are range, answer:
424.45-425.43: 33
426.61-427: 34.3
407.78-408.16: 30.9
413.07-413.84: 30.5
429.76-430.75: 24.2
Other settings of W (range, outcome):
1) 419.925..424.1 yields 37.7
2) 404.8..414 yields 37.4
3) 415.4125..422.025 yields 32.8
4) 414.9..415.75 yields 29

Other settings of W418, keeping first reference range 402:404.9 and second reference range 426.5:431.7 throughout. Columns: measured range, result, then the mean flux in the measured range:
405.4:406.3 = 0.02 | 29.7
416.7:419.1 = 0.09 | 28.8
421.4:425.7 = -0.35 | 32.1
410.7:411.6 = -0.01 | 30.4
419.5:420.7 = -0.01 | 30.1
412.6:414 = -0.01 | 30.3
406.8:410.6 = 0.07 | 29.7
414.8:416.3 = 0.06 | 28.8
